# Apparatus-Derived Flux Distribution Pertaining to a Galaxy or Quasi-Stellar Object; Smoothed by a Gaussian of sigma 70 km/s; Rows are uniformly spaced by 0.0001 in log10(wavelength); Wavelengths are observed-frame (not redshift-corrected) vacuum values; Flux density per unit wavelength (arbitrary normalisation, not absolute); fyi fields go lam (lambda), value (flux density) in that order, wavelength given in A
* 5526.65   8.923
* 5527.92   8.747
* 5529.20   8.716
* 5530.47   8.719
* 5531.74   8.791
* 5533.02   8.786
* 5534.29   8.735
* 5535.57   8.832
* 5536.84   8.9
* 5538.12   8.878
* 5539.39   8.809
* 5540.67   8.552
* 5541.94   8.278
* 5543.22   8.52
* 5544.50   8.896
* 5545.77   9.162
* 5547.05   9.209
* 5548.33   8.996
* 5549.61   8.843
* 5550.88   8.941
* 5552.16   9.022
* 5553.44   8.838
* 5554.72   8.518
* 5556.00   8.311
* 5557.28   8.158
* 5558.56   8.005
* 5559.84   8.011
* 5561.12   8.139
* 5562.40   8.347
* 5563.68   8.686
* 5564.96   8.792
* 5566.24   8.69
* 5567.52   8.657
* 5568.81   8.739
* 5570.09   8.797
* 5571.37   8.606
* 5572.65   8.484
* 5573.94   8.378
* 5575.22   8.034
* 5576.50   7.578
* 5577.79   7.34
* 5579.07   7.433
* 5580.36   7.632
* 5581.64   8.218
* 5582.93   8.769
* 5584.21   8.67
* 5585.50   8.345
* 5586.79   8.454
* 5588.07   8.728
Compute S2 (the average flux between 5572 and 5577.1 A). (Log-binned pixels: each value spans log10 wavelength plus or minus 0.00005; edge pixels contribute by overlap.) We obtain 8.13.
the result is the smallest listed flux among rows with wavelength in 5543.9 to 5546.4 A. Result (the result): 8.896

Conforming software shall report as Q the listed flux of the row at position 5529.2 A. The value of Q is 8.716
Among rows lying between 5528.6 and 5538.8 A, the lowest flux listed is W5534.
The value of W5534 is 8.716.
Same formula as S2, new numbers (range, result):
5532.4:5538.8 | 8.83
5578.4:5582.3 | 7.76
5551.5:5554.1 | 8.91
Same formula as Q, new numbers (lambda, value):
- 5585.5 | 8.345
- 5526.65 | 8.923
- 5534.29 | 8.735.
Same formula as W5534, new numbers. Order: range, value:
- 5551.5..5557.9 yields 8.158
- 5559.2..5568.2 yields 8.011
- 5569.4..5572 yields 8.606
